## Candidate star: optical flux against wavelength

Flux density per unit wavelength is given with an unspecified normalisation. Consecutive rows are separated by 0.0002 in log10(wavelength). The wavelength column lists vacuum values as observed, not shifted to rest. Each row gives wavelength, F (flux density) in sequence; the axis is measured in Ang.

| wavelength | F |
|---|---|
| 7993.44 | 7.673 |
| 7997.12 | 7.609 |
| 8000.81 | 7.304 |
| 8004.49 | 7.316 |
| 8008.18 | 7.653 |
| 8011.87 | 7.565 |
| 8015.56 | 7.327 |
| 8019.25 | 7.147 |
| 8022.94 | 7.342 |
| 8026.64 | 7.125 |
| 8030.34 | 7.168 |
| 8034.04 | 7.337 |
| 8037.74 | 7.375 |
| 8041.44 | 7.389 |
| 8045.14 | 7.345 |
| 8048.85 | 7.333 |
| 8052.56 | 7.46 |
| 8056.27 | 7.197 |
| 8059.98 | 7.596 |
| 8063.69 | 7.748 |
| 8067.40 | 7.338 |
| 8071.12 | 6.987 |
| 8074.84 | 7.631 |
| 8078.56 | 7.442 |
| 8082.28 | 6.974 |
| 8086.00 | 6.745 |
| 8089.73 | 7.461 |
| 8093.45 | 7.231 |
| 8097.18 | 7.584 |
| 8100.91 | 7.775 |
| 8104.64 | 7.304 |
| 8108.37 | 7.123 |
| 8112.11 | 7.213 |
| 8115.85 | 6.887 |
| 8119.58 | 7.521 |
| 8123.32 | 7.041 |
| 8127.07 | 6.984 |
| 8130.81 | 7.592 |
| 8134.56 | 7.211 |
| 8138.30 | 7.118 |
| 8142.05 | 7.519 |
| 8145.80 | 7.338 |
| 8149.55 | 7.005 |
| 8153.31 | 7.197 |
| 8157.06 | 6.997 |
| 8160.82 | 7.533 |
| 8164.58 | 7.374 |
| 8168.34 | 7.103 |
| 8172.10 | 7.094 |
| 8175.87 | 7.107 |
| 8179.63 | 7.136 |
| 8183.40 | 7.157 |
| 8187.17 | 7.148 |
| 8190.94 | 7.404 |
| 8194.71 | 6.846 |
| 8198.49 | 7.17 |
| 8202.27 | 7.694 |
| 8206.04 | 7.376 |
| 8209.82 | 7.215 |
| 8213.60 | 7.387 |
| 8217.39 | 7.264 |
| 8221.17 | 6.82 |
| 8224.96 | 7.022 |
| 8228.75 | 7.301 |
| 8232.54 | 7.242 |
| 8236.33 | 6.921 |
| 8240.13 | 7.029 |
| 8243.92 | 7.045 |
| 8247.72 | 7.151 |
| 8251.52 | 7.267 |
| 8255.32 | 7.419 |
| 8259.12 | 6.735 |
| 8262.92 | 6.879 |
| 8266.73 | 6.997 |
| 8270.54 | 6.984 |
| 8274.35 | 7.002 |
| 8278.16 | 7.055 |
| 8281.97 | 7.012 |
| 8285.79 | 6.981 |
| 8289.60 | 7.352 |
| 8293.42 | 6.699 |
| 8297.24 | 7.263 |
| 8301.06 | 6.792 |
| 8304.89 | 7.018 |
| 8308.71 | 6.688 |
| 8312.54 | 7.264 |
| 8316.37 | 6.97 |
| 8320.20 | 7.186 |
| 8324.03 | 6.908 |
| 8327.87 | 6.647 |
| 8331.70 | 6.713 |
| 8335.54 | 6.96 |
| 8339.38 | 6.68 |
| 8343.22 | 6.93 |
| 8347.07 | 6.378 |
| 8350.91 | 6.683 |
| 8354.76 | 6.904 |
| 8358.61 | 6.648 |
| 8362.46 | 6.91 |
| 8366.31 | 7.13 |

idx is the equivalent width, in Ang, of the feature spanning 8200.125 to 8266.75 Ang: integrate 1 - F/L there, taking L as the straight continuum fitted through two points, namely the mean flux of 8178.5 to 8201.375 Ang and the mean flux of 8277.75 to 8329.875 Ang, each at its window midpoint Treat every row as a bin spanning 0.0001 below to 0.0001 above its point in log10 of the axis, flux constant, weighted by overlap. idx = -0.6 Ang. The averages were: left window 7.17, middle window 7.16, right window 6.99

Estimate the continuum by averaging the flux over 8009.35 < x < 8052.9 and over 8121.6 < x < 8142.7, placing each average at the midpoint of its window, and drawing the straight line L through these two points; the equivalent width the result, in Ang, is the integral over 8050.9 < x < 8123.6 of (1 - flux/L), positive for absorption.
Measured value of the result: -0.5 Ang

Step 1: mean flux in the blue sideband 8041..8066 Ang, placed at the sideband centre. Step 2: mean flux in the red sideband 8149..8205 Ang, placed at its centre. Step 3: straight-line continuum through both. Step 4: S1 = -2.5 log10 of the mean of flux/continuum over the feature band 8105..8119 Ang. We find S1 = 0.03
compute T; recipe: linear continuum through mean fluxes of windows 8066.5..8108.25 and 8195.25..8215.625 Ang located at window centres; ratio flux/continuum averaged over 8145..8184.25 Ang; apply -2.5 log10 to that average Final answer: 0.02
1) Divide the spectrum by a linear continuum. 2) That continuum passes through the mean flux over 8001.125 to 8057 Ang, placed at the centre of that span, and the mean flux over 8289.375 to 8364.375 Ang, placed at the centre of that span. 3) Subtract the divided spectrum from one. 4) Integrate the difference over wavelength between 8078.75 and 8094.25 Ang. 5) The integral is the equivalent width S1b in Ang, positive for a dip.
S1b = 0.3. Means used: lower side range 7.34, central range 7.13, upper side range 6.87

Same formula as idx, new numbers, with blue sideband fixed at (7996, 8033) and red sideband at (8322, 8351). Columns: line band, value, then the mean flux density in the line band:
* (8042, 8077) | -0.67 Ang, 7.4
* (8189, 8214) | -1.06 Ang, 7.29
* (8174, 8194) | -0.40 Ang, 7.17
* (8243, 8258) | -0.66 Ang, 7.21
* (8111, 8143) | -0.39 Ang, 7.22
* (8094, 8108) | -0.57 Ang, 7.48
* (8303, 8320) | -0.54 Ang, 7.01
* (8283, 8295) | -0.33 Ang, 7.02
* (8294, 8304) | -0.25 Ang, 6.98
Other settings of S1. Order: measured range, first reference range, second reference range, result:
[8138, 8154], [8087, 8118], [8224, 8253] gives 0.00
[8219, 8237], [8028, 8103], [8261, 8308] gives 0.00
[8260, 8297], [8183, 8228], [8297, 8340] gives 0.00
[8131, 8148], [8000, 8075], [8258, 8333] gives -0.02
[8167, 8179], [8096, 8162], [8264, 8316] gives 0.01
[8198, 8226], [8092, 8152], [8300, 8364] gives -0.02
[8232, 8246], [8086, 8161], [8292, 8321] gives 0.01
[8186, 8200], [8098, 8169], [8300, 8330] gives 0.00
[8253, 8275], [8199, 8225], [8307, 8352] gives 0.01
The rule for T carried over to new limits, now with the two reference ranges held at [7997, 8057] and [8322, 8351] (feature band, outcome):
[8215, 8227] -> -0.01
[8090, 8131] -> -0.02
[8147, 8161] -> -0.01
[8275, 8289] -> -0.03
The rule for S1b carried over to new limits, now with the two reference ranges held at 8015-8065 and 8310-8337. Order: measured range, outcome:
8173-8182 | 0.0 Ang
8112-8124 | 0.1 Ang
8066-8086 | 0.2 Ang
